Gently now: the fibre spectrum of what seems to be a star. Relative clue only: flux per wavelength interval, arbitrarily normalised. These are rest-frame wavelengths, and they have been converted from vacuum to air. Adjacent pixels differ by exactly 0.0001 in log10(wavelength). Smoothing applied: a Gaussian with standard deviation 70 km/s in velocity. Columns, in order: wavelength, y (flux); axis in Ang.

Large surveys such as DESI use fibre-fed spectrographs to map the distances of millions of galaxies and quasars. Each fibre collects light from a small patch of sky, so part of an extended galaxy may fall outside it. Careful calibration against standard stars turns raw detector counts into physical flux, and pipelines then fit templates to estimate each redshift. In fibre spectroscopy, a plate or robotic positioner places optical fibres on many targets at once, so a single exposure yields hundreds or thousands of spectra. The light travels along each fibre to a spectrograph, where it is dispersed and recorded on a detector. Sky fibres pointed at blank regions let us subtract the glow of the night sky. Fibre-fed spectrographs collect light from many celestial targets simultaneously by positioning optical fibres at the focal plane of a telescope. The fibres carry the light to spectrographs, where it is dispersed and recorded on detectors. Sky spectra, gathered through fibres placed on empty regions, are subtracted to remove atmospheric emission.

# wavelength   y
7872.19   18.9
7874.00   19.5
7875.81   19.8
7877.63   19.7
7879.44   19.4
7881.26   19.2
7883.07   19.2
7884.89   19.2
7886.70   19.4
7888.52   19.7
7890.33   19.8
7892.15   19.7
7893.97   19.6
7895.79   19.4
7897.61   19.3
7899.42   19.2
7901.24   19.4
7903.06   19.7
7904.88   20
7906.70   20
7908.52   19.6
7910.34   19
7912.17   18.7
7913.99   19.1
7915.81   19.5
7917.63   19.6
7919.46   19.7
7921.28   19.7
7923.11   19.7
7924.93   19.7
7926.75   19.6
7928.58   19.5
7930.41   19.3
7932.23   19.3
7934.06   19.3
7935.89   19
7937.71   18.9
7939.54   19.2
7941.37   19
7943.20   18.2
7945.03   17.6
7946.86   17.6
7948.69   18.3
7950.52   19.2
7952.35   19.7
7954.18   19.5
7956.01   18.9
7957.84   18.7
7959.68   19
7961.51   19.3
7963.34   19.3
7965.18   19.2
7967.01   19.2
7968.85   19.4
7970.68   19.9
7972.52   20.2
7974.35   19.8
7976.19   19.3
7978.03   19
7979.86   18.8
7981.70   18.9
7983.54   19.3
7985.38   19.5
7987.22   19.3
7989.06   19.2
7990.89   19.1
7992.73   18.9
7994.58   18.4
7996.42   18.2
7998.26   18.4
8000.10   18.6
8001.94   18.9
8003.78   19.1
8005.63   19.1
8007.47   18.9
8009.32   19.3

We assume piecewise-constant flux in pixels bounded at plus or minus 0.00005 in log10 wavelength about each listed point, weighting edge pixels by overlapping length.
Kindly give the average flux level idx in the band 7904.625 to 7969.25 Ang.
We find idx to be 19.2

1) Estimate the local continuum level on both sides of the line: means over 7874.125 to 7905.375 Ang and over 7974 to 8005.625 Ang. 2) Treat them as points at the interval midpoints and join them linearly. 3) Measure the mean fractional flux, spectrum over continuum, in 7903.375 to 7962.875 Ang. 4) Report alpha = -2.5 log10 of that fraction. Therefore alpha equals 0.01 mag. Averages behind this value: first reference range 19.5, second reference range 19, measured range 19.2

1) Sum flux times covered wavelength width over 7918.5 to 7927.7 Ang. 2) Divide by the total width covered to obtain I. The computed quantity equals 19.7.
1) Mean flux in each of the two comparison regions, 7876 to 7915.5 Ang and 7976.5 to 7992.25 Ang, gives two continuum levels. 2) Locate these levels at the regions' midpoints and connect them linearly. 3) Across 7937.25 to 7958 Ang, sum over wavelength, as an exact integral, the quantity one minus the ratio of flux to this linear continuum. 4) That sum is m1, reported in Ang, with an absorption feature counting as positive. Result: 0.6 Ang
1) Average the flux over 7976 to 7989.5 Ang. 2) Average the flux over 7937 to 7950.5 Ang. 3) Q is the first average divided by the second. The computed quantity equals 1.0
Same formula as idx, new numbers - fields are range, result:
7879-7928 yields 19.5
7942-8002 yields 19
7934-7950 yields 18.5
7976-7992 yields 19.2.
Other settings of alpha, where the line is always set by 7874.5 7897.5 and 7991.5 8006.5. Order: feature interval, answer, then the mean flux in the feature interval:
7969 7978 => -0.05 mag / 19.7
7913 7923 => -0.01 mag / 19.5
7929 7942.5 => 0.00 mag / 19.1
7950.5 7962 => -0.01 mag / 19.2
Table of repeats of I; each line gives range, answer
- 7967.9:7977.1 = 19.7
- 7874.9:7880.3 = 19.6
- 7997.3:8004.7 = 18.8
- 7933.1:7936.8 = 19.1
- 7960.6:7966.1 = 19.3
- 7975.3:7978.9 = 19.1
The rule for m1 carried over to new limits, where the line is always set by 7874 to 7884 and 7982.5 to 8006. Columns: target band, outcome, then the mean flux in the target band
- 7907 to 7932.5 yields -0.2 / 19.4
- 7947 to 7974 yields -0.2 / 19.2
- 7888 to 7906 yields -0.2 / 19.6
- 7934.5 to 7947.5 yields 0.4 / 18.5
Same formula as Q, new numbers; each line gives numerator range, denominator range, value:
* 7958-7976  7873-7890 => 1.00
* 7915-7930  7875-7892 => 1.01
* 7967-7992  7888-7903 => 0.99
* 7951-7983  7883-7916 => 0.99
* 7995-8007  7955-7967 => 0.98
